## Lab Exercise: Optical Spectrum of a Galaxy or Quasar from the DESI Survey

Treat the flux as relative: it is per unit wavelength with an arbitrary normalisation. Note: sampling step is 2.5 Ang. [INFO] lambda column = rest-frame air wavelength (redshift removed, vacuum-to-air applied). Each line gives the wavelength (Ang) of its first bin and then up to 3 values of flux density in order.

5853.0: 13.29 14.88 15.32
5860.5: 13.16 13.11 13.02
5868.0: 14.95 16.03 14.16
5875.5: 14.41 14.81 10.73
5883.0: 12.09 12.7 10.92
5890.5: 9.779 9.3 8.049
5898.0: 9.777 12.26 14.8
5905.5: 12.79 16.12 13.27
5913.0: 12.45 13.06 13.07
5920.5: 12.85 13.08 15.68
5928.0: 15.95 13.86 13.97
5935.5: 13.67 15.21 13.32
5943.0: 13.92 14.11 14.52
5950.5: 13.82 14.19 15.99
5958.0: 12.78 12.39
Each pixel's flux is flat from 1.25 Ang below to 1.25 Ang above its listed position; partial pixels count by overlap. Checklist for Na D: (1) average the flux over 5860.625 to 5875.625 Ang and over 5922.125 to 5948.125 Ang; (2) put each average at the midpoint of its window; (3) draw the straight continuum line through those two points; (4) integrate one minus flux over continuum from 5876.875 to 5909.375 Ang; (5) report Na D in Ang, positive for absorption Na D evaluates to 5.44 Ang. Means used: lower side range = 14.2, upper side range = 14.3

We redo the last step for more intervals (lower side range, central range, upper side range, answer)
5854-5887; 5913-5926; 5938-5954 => 0.6 Ang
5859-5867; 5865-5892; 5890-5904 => -2.1 Ang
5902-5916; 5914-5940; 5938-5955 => -0.1 Ang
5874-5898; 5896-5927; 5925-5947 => -0.6 Ang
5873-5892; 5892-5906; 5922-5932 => 2.2 Ang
